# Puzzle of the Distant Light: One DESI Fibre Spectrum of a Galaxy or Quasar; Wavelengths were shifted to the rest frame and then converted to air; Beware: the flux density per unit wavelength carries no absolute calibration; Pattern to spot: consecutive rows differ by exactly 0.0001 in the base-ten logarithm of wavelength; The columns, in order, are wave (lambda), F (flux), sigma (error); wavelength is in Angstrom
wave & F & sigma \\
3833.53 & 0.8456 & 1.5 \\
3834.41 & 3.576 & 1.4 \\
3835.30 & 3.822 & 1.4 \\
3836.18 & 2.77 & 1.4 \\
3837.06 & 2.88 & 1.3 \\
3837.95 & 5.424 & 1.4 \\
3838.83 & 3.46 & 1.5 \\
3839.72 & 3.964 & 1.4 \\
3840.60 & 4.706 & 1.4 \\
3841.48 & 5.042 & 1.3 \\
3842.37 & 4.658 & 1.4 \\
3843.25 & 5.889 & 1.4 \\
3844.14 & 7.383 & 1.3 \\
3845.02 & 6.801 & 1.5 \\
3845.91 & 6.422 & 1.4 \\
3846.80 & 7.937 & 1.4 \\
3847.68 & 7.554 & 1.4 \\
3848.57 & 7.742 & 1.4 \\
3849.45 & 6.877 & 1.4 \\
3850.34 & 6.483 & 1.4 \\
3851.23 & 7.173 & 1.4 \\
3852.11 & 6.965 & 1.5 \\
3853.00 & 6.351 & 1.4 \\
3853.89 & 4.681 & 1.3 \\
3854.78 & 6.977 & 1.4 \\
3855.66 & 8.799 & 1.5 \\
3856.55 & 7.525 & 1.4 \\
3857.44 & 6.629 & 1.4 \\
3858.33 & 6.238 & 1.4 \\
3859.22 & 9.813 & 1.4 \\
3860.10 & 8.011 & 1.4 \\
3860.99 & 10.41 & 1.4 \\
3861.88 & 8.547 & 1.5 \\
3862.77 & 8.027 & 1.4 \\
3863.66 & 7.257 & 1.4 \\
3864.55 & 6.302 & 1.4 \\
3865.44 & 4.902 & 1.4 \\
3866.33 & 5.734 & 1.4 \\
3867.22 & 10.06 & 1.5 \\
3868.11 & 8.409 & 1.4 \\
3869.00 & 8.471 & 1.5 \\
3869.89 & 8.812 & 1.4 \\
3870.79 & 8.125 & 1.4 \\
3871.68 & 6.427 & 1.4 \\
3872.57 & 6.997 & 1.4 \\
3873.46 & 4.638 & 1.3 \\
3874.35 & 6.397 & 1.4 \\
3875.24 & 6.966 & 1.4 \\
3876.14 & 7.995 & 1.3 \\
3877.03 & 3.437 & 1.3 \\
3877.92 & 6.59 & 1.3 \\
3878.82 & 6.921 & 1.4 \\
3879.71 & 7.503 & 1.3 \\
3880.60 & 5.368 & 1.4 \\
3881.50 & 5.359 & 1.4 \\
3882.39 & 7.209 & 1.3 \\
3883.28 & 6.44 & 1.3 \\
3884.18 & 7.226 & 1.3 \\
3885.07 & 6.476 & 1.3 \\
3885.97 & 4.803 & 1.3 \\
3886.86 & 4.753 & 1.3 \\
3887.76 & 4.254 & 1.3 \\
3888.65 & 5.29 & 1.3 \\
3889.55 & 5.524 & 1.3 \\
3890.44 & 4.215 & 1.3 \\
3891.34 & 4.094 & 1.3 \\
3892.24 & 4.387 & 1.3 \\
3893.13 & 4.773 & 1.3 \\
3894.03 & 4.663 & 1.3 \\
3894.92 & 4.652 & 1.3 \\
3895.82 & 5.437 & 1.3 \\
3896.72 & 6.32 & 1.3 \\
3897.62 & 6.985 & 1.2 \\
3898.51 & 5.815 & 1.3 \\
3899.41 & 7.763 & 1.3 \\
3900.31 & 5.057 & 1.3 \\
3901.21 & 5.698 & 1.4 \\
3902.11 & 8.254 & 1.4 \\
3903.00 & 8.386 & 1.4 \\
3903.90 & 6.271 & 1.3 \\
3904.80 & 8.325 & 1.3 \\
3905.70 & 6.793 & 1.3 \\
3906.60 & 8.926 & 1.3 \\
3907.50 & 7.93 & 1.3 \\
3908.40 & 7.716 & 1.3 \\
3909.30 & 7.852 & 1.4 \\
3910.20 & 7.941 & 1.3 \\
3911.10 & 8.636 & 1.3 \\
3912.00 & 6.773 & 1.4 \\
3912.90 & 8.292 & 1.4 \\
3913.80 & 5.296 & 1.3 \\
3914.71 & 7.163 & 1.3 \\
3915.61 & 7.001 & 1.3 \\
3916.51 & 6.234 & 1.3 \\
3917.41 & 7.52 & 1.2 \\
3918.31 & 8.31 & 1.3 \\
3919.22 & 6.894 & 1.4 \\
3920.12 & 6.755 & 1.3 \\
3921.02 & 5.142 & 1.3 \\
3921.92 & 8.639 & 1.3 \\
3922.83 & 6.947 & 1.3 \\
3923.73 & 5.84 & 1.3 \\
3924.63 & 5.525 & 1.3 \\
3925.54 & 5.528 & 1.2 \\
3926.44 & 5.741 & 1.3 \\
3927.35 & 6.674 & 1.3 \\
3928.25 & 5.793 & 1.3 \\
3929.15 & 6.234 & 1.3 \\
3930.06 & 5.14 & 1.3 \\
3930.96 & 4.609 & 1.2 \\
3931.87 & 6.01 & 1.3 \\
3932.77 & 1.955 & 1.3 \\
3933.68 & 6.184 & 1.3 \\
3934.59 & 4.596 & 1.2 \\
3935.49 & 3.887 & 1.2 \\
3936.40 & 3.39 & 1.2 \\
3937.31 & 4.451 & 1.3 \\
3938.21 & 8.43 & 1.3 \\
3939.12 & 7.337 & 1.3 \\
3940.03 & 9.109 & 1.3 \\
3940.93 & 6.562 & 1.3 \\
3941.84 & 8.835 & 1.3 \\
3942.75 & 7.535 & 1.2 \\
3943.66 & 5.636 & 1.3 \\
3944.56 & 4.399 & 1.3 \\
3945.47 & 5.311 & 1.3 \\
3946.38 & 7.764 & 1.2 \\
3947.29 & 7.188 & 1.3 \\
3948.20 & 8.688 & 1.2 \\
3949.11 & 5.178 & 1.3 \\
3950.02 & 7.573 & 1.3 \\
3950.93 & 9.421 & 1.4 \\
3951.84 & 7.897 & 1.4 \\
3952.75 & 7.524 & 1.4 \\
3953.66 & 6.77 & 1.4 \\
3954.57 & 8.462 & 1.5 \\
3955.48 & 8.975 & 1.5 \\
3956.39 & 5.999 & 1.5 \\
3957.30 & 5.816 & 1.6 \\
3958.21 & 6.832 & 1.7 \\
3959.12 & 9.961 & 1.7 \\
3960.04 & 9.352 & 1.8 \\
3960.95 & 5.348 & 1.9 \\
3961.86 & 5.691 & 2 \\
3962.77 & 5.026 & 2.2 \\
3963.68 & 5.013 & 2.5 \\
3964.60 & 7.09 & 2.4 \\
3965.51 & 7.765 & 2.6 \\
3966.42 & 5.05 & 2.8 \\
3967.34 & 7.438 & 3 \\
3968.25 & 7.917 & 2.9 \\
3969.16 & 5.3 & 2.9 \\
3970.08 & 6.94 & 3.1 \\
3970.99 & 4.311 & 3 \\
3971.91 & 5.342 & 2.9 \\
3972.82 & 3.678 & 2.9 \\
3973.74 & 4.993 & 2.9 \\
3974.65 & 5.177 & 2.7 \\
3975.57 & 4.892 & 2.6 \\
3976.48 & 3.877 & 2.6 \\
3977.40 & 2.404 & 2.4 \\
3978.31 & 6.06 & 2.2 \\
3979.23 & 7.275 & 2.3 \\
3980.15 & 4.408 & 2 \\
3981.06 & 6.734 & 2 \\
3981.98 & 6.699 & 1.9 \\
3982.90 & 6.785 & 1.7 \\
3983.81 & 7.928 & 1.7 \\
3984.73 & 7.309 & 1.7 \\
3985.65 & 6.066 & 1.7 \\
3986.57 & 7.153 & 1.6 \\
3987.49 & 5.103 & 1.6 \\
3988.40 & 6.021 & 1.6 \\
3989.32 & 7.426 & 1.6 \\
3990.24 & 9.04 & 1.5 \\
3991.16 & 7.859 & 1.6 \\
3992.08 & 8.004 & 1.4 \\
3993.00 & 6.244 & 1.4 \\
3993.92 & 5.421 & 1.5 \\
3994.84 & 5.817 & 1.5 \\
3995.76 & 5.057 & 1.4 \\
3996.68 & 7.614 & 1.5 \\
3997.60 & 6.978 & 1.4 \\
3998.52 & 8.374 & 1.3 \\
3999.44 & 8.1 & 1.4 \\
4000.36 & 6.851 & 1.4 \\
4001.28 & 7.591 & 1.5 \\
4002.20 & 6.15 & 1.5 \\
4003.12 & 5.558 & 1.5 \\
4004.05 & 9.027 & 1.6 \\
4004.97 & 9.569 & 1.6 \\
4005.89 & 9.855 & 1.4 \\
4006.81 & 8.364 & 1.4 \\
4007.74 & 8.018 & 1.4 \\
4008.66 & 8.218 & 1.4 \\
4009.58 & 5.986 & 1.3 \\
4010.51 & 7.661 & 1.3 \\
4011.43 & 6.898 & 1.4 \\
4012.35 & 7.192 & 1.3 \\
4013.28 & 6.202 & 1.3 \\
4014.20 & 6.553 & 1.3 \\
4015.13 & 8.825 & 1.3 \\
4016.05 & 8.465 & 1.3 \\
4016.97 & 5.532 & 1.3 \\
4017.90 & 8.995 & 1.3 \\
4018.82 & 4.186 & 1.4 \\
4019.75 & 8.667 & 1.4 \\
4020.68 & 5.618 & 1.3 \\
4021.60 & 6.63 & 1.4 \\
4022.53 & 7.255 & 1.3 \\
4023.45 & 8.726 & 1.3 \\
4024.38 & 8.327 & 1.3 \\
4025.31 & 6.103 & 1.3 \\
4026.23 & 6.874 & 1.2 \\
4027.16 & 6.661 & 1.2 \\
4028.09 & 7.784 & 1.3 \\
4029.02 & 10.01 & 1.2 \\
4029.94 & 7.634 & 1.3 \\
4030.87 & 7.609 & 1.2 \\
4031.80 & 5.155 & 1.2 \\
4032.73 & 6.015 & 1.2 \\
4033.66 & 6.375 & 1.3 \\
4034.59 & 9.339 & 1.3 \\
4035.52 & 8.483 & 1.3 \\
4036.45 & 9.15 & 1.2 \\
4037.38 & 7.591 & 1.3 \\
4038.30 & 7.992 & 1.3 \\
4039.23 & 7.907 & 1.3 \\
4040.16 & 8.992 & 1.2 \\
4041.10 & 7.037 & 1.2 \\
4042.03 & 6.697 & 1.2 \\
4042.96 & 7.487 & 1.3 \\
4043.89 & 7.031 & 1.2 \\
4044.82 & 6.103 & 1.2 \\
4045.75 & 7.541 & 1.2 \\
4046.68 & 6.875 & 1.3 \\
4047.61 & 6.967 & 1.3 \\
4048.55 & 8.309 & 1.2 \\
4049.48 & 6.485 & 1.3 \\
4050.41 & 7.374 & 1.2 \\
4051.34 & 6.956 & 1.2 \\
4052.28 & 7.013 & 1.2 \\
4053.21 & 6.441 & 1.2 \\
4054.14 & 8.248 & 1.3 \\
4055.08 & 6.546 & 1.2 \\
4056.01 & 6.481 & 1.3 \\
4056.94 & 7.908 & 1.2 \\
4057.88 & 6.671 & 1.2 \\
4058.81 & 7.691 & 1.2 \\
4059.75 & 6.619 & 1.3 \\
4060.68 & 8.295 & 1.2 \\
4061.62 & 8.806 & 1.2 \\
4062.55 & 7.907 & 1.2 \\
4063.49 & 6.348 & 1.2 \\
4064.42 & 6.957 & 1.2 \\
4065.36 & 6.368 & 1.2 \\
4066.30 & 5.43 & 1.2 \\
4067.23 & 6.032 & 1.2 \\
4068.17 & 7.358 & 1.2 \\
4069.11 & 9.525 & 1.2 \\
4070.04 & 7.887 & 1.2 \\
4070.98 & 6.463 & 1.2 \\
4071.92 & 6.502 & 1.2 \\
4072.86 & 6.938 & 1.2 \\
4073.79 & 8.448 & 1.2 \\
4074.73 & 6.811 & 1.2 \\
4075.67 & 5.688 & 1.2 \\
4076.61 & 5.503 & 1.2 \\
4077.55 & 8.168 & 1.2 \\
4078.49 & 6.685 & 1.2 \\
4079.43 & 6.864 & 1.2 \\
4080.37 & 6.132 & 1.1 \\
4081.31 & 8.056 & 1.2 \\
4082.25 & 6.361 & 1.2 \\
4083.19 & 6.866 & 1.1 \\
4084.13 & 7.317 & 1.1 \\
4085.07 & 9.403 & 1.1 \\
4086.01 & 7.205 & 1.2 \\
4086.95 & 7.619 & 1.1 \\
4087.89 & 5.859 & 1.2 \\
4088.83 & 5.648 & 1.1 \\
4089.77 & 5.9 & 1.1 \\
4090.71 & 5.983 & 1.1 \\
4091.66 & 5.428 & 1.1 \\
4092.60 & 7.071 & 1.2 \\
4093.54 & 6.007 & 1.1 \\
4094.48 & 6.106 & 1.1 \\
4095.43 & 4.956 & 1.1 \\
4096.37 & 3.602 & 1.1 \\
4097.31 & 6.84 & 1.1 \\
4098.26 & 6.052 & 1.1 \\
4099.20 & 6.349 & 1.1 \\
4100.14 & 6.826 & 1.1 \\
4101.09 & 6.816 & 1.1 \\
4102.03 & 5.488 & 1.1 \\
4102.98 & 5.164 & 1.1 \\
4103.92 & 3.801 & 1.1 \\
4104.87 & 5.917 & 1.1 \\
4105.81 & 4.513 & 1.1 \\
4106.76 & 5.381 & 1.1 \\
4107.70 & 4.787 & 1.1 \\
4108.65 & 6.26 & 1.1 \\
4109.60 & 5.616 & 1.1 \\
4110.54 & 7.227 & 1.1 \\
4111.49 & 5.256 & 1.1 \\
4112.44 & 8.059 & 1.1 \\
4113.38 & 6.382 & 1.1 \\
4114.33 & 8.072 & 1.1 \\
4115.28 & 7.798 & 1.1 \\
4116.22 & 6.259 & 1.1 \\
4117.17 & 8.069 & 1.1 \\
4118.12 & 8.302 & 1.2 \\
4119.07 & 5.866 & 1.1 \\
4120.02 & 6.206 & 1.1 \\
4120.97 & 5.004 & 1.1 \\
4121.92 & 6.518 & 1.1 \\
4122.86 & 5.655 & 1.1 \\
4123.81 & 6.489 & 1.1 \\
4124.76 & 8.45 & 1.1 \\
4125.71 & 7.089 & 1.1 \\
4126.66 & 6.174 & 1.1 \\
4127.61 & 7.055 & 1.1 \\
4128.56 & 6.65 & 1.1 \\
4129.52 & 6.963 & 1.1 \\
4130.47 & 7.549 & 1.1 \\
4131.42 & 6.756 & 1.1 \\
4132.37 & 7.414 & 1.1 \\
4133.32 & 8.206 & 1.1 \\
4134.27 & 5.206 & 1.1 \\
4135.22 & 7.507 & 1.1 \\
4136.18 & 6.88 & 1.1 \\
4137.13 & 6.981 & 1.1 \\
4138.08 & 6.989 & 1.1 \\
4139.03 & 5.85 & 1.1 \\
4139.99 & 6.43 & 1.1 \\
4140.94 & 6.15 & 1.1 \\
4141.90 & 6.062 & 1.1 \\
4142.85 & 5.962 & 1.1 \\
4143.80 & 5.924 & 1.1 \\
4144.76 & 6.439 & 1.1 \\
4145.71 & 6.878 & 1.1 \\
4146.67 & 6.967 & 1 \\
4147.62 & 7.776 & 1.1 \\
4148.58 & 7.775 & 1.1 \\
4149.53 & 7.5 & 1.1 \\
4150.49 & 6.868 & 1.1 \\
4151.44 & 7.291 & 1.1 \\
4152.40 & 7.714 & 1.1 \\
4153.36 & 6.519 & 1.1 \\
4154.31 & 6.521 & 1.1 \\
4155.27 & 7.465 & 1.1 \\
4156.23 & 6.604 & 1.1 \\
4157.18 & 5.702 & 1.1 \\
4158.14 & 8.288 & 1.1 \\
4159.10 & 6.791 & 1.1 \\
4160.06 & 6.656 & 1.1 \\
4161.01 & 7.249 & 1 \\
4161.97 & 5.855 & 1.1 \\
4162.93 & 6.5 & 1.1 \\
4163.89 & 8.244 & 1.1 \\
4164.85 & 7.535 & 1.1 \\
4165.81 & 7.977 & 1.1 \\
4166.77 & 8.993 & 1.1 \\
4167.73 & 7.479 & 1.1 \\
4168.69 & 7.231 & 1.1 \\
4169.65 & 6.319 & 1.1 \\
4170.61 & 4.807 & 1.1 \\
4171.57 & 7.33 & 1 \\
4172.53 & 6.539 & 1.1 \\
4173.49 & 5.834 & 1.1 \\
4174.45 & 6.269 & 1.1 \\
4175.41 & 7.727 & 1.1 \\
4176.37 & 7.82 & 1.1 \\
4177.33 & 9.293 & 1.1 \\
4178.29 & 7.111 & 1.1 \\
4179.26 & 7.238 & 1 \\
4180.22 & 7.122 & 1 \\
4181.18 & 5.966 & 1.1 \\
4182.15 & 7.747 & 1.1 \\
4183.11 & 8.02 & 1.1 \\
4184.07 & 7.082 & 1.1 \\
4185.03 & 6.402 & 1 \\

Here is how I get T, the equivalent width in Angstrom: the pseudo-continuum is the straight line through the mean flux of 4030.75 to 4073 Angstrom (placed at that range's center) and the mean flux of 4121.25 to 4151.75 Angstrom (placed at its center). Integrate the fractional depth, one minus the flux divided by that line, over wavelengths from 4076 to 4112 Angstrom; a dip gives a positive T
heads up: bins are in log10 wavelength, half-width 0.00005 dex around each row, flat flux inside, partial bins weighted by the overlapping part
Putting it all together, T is 4.4 Angstrom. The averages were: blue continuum 7.26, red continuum 6.81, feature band 6.18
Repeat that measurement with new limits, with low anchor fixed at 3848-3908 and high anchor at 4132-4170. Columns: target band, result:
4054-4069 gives -0.6 Angstrom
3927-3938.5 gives 2.7 Angstrom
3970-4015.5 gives 0.9 Angstrom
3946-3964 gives -1.3 Angstrom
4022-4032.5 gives -0.9 Angstrom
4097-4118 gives 2.0 Angstrom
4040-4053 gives -0.6 Angstrom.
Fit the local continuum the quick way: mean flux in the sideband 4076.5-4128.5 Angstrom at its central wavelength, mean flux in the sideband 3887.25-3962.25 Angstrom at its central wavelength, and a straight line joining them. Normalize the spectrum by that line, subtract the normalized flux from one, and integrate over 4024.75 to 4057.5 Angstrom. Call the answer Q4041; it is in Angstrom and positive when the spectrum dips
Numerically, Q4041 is -4.5 Angstrom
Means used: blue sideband 6.53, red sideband 6.42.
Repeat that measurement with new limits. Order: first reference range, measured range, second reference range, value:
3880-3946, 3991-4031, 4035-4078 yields -2.29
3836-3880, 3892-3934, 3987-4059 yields 2.47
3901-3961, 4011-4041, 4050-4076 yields -1.57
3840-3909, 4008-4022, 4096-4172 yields -0.87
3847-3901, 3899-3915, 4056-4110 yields -2.04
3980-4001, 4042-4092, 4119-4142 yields -1.86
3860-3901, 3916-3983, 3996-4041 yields 6.21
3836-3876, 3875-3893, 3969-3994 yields 2.40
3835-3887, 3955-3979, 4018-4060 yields 3.33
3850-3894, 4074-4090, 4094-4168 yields -0.58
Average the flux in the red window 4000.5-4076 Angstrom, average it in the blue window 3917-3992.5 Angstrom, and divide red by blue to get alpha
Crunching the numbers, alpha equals 1.15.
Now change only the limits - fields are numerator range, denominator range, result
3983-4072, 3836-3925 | 1.11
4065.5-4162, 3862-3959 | 1.01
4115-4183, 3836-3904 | 1.09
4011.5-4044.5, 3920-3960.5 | 1.13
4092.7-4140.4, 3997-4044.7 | 0.86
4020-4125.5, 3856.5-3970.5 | 1.03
